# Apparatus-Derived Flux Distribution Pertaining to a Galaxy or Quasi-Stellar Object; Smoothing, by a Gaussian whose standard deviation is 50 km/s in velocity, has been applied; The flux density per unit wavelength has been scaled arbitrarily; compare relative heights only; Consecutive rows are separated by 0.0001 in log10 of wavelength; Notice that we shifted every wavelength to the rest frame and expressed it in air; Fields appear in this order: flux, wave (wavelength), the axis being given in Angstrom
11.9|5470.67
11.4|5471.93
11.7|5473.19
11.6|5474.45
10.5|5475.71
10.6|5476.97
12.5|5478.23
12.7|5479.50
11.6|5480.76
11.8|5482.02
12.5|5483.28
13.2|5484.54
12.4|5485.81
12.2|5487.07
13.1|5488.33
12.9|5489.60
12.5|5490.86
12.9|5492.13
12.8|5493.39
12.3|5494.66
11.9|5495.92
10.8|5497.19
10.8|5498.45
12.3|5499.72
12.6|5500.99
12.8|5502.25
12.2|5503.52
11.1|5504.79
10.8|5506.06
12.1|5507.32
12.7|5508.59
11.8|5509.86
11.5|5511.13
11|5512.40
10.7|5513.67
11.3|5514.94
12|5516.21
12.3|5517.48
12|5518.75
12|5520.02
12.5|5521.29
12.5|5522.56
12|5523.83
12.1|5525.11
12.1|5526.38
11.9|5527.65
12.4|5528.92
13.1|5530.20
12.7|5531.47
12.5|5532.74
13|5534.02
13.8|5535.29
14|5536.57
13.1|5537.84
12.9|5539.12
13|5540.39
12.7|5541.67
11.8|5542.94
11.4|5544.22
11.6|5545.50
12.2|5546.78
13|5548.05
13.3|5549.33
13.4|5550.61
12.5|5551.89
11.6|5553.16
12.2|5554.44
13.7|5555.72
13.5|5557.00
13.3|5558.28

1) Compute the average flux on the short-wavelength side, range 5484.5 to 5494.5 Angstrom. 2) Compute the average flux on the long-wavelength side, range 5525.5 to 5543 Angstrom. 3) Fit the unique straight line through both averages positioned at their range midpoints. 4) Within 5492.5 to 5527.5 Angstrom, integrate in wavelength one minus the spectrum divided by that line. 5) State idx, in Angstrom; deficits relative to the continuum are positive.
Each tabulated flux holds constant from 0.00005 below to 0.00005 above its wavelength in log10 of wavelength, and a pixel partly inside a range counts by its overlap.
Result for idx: 2.3 Angstrom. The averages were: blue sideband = 12.7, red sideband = 12.8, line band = 11.9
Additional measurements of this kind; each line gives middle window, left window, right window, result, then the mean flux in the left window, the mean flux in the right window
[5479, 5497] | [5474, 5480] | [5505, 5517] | -1.4 Angstrom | 11.5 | 11.5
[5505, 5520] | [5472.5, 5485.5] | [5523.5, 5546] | 0.8 Angstrom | 11.9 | 12.6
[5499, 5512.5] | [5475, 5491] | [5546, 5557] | 0.5 Angstrom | 12.2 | 12.8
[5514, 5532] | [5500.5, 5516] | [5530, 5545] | 0.1 Angstrom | 11.7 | 12.8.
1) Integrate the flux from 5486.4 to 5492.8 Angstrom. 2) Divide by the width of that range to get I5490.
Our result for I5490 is 12.7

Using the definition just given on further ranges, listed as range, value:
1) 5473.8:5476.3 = 11.1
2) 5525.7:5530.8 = 12.4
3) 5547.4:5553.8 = 12.8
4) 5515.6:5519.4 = 12.1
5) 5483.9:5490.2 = 12.8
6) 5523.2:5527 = 12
